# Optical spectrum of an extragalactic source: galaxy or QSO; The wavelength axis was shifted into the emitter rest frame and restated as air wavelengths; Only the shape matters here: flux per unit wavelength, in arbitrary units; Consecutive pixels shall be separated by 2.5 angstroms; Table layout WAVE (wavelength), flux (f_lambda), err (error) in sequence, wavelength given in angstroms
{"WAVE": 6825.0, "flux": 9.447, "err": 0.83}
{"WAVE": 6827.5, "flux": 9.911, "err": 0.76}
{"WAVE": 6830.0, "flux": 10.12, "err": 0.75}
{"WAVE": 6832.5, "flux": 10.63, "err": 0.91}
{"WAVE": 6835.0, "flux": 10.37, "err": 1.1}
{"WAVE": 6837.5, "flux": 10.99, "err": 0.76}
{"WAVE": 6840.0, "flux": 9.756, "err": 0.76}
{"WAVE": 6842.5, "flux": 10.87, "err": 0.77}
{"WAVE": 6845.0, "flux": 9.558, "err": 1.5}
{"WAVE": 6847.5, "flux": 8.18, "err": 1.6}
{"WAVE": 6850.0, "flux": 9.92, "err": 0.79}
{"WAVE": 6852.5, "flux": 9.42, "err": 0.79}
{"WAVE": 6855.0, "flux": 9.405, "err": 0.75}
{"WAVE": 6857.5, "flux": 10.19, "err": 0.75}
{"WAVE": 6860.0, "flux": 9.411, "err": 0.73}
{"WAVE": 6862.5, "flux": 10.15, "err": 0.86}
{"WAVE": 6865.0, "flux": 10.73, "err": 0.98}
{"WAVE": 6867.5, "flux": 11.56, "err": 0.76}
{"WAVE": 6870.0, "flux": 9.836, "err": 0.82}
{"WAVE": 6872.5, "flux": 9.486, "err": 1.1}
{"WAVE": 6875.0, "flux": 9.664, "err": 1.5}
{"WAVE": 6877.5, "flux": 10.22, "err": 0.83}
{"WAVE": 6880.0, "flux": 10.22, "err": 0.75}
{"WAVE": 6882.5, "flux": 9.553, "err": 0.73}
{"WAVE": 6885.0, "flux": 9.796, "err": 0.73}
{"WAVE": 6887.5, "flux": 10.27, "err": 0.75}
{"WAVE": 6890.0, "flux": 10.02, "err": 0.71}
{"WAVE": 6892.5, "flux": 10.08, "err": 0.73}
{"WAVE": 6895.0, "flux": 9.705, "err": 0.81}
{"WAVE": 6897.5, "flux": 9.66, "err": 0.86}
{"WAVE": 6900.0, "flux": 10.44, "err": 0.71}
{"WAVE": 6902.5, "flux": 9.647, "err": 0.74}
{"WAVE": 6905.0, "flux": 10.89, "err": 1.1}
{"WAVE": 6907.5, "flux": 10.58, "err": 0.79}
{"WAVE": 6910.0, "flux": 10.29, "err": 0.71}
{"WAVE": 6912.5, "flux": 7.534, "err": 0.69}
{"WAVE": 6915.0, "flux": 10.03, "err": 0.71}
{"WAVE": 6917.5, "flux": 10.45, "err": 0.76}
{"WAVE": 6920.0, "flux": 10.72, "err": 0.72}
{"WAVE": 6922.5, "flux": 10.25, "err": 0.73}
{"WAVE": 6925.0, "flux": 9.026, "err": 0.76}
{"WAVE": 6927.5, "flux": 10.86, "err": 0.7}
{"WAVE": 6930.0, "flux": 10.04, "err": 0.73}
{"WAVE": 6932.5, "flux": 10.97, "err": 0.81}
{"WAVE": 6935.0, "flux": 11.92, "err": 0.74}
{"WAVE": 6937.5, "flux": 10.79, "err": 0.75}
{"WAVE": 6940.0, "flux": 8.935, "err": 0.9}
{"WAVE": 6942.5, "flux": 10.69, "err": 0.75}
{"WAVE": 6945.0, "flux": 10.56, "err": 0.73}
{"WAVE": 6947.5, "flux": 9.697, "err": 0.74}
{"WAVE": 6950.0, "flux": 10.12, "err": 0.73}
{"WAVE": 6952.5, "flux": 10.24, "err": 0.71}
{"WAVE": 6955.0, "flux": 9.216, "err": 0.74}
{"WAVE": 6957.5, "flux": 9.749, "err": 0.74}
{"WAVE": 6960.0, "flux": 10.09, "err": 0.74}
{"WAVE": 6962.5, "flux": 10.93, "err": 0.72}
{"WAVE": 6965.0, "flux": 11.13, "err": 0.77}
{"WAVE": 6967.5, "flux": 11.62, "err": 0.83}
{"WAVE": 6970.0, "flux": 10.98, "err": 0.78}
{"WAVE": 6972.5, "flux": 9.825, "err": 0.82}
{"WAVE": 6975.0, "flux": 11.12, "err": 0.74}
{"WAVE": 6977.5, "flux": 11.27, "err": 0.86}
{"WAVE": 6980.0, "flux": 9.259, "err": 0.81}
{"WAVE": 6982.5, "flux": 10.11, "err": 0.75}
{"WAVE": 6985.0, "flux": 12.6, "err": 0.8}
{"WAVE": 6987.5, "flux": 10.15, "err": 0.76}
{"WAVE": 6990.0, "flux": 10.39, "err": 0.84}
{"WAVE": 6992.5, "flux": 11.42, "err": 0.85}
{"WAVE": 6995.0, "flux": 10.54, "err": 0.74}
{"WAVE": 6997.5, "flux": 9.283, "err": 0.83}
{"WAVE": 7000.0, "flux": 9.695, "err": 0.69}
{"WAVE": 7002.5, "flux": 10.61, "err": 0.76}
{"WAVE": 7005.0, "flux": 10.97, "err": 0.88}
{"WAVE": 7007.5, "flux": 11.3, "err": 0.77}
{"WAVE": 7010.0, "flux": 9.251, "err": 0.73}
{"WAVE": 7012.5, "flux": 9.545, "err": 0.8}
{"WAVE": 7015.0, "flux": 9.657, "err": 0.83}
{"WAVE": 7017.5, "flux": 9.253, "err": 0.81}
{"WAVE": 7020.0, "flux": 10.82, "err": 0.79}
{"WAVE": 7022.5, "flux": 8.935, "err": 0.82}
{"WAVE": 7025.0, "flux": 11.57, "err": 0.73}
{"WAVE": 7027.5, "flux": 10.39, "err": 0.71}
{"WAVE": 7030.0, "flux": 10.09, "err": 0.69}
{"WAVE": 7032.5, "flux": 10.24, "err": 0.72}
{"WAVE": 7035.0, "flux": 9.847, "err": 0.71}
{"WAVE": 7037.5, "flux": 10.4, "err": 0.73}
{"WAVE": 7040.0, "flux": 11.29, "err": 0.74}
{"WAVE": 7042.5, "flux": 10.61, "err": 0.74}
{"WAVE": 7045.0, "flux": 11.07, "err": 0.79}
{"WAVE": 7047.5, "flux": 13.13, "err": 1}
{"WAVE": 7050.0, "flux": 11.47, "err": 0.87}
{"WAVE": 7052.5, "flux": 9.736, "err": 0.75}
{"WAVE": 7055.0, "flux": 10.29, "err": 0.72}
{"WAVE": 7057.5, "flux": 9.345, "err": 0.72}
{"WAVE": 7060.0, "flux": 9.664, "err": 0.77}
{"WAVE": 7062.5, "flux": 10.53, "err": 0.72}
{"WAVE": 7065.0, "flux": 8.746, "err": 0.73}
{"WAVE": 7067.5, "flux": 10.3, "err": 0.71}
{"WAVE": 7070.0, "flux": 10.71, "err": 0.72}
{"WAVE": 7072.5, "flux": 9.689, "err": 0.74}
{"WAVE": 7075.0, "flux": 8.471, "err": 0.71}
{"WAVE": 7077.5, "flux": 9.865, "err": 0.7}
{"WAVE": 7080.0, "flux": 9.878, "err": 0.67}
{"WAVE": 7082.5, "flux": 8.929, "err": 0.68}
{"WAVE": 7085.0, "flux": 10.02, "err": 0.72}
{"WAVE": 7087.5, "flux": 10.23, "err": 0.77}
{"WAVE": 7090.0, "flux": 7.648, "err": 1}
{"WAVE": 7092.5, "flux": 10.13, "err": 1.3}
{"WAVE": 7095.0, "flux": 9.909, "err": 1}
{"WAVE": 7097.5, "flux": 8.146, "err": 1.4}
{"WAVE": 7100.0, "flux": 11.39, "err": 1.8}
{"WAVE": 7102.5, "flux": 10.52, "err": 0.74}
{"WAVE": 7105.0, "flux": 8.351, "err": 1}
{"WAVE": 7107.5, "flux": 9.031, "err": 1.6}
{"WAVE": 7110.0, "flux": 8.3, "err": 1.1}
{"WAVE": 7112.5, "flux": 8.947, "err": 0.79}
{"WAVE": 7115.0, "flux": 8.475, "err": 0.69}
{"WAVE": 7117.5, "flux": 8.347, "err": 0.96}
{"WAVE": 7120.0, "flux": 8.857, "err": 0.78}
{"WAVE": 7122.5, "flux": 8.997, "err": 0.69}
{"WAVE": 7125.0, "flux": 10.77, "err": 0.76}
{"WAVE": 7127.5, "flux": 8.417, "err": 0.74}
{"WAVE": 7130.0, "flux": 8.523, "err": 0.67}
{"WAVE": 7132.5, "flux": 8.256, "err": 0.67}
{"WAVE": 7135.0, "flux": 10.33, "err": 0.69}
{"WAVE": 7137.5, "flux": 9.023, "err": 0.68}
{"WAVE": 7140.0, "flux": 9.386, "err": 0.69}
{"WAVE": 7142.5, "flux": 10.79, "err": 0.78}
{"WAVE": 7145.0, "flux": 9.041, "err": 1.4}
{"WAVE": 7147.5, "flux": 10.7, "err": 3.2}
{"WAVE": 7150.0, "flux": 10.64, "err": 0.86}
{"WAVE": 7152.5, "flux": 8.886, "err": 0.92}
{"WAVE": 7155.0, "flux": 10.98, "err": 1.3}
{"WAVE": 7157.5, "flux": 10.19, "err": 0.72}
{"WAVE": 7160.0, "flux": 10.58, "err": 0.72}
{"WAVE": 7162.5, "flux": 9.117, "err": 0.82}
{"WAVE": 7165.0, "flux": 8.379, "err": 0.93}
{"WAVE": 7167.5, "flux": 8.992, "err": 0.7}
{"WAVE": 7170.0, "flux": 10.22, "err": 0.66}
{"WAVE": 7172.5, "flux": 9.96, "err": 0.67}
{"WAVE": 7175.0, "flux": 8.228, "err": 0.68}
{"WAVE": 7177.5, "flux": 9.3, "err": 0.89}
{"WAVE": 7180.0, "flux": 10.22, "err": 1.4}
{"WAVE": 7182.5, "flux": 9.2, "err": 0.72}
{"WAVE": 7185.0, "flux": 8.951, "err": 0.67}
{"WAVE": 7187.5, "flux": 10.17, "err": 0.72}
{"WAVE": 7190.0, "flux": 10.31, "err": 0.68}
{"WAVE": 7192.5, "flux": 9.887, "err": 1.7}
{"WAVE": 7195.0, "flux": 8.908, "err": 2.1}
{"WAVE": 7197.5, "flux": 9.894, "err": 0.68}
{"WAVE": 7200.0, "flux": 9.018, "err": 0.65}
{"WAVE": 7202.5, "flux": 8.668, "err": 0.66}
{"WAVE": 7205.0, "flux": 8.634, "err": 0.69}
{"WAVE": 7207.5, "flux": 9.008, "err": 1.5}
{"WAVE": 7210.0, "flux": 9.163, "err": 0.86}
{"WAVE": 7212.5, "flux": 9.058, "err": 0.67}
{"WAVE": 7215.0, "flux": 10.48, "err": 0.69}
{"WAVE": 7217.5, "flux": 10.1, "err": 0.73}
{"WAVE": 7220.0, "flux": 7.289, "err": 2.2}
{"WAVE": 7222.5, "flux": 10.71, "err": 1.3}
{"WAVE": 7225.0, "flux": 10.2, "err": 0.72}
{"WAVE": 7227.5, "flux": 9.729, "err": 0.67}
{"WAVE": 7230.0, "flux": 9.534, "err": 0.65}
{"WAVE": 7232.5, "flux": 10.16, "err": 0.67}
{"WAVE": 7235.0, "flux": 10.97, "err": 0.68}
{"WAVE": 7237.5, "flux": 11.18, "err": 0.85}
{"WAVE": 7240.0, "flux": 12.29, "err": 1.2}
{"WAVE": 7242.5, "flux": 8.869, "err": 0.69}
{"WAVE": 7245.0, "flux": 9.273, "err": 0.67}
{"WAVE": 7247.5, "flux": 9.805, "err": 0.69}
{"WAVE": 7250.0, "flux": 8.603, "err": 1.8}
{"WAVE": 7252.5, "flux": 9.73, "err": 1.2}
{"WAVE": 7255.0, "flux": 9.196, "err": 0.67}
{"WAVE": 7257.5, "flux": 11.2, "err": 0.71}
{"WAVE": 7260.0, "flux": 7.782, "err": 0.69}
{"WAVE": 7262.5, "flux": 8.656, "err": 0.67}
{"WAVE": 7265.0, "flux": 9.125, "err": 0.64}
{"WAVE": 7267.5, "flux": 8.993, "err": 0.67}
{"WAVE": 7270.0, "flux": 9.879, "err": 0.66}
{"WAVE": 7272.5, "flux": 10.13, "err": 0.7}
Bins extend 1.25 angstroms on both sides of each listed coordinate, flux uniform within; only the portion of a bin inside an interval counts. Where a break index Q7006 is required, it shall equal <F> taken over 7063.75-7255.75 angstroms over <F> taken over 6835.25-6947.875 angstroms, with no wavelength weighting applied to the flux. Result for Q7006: 0.9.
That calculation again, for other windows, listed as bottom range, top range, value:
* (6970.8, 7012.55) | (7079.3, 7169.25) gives 0.90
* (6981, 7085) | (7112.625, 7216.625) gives 0.92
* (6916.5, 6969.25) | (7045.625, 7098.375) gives 0.95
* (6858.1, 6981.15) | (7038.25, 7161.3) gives 0.95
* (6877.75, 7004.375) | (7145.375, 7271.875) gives 0.94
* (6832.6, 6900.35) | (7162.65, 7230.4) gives 0.94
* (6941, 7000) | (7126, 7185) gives 0.91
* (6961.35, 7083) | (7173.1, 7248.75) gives 0.93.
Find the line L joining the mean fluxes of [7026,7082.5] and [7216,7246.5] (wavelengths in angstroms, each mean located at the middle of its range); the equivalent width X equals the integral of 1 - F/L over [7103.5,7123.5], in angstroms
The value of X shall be 2.9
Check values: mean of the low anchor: 10.2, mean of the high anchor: 10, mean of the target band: 8.68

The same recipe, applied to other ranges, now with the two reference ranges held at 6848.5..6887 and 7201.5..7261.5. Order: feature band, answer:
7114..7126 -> 0.8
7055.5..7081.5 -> 0.2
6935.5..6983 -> -2.3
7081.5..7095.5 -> 0.4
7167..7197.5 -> 0.4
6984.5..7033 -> -2.3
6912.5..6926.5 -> 0.1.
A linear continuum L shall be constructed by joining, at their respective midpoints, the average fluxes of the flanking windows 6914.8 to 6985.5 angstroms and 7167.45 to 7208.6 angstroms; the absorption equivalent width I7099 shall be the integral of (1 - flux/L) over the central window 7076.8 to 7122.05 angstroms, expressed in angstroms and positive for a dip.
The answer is 2.42 angstroms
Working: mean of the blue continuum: 10.4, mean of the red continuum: 9.4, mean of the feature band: 9.26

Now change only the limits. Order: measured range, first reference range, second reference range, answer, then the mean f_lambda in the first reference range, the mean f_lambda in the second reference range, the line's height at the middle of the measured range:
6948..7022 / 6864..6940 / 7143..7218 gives -2.84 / 10.2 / 9.57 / 9.98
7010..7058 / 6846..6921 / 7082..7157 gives -3.96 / 9.93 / 9.41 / 9.6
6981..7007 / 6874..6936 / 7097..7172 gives -1.95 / 10.1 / 9.44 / 9.85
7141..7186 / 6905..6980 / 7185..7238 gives 0.31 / 10.3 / 9.63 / 9.76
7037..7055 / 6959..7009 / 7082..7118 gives -2.12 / 10.7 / 9.25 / 9.91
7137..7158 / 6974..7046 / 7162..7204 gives -0.87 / 10.4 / 9.38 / 9.59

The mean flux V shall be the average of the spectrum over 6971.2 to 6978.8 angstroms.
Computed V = 10.7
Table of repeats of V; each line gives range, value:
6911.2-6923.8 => 9.8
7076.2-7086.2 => 9.67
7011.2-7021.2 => 9.81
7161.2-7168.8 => 8.85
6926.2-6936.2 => 10.9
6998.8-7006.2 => 10.4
